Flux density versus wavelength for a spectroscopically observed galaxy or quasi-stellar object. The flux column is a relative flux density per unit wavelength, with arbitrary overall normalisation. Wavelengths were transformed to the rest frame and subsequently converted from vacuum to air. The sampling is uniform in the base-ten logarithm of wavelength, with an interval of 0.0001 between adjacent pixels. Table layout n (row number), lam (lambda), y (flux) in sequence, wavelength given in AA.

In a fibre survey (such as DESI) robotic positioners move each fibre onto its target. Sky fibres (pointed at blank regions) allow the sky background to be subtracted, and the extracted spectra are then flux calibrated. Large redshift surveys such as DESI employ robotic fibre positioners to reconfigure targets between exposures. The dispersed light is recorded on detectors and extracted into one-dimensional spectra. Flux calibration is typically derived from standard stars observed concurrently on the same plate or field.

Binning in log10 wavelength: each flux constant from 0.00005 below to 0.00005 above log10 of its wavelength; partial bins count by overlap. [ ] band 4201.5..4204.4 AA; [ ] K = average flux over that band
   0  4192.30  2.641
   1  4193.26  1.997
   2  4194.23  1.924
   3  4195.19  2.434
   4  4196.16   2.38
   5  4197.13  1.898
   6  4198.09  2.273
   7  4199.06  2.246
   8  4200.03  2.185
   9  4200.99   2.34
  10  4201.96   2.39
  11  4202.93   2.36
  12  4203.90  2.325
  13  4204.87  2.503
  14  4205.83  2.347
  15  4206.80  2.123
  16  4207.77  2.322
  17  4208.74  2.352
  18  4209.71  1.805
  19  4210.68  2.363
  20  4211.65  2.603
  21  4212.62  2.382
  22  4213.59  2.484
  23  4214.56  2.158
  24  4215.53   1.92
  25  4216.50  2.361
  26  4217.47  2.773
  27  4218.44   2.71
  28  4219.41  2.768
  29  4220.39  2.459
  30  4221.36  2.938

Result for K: 2.35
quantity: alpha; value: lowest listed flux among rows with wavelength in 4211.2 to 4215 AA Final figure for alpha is 2.158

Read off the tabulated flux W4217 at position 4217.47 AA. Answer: 2.773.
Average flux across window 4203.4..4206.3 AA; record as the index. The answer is 2.4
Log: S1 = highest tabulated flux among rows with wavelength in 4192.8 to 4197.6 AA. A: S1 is 2.434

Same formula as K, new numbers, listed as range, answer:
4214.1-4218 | 2.31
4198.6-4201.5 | 2.26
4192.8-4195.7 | 2.12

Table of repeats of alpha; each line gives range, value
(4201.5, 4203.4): 2.36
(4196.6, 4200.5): 1.898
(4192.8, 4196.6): 1.924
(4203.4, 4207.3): 2.123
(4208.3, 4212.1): 1.805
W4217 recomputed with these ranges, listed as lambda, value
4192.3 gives 2.641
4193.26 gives 1.997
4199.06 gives 2.246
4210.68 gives 2.363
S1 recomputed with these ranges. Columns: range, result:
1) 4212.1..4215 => 2.484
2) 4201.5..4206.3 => 2.503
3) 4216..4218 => 2.773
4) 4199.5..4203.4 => 2.39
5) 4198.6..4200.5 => 2.246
